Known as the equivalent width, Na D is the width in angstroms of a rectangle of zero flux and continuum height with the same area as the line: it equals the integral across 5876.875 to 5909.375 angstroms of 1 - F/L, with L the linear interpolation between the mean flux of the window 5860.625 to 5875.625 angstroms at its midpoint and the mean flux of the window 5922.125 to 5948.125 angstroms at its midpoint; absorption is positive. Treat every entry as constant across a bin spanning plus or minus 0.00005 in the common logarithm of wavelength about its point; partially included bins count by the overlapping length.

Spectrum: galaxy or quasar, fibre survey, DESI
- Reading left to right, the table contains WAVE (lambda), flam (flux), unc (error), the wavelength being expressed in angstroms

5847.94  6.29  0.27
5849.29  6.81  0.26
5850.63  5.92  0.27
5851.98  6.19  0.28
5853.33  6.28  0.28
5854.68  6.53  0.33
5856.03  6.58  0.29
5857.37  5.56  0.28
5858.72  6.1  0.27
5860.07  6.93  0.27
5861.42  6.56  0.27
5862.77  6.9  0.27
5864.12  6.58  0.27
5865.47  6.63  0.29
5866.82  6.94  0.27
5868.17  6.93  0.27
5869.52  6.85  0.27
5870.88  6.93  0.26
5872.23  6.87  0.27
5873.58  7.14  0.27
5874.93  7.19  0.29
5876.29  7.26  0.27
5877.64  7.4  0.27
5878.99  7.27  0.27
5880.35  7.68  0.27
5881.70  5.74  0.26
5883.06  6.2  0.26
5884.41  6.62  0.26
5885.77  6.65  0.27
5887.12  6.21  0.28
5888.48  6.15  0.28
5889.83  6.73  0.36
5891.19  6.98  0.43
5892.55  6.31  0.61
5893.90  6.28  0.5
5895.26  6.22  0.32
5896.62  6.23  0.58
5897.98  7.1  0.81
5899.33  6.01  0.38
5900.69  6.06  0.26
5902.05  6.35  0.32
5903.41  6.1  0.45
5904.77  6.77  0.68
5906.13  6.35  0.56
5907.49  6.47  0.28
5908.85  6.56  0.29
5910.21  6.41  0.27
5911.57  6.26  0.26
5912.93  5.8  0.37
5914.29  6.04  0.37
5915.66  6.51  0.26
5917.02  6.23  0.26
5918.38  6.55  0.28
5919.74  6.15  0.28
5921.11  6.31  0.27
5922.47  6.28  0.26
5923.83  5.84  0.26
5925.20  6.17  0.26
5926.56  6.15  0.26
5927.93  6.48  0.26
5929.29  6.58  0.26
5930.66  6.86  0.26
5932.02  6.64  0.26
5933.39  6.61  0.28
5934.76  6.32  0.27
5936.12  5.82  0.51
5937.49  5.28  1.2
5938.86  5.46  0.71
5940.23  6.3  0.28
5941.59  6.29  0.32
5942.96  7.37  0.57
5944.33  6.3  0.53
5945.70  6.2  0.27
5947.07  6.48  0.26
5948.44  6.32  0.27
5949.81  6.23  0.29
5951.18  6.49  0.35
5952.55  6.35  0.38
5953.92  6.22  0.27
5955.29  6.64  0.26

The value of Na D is 0.6 angstroms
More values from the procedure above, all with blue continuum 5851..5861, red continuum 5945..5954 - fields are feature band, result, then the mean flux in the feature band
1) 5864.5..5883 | -1.9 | 6.95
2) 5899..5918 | 0.1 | 6.29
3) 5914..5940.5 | 0.4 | 6.23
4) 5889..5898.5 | -0.3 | 6.53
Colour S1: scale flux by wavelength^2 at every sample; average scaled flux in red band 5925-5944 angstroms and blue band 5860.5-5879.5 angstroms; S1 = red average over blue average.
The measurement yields 0.93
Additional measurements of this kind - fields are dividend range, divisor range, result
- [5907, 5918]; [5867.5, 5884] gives 0.92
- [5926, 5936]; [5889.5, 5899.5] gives 1.01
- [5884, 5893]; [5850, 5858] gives 1.07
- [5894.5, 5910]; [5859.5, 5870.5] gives 0.95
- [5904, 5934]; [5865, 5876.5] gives 0.93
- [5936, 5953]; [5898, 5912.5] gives 0.99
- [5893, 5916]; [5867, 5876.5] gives 0.91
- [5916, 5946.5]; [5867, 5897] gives 0.95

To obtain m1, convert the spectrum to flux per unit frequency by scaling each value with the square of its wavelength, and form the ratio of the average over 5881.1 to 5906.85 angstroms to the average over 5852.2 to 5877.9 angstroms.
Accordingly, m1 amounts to 1.0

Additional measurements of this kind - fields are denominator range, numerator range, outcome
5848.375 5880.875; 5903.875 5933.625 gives 0.96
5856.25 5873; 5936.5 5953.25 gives 0.96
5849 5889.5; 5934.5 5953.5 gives 0.96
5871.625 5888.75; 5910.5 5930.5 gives 0.93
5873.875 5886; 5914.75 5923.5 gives 0.93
